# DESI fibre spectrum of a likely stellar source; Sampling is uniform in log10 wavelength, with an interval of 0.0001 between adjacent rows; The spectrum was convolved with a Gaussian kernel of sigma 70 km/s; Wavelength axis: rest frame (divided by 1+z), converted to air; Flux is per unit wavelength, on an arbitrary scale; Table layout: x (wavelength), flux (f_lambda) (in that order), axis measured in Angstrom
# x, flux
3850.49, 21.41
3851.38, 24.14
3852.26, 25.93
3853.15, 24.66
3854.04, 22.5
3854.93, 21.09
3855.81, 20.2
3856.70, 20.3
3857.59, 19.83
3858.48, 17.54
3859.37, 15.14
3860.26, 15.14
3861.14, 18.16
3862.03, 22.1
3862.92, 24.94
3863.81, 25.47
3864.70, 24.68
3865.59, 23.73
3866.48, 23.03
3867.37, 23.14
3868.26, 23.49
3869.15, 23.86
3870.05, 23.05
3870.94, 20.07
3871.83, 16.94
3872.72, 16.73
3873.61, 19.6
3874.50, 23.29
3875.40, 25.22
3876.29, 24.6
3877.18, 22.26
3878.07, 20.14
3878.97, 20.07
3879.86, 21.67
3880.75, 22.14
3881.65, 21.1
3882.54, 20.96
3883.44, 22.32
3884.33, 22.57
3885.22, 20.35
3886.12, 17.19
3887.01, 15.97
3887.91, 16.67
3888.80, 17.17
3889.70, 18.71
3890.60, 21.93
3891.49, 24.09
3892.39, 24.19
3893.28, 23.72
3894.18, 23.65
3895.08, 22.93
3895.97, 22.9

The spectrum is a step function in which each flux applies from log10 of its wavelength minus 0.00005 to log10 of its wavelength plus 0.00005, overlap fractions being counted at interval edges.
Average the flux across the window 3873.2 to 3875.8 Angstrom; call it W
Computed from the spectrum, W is 22.7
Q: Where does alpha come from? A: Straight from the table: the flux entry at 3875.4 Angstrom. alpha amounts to 25.22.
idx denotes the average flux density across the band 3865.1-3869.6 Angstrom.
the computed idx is 23.4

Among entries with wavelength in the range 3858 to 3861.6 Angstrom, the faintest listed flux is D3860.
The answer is 15.14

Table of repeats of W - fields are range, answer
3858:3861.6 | 16.6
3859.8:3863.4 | 20.2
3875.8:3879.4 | 21.8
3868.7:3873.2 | 20.1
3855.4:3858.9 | 19.4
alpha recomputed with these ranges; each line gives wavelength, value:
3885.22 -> 20.35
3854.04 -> 22.5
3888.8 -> 17.17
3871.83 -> 16.94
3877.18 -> 22.26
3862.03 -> 22.1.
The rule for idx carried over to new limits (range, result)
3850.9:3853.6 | 24.8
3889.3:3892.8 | 22.2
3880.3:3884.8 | 21.8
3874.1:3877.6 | 23.8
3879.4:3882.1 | 21.7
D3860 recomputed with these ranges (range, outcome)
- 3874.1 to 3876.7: 23.29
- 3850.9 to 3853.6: 24.14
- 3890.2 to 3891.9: 21.93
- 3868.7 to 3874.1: 16.73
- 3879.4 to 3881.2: 21.67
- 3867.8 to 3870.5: 23.05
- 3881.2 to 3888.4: 15.97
